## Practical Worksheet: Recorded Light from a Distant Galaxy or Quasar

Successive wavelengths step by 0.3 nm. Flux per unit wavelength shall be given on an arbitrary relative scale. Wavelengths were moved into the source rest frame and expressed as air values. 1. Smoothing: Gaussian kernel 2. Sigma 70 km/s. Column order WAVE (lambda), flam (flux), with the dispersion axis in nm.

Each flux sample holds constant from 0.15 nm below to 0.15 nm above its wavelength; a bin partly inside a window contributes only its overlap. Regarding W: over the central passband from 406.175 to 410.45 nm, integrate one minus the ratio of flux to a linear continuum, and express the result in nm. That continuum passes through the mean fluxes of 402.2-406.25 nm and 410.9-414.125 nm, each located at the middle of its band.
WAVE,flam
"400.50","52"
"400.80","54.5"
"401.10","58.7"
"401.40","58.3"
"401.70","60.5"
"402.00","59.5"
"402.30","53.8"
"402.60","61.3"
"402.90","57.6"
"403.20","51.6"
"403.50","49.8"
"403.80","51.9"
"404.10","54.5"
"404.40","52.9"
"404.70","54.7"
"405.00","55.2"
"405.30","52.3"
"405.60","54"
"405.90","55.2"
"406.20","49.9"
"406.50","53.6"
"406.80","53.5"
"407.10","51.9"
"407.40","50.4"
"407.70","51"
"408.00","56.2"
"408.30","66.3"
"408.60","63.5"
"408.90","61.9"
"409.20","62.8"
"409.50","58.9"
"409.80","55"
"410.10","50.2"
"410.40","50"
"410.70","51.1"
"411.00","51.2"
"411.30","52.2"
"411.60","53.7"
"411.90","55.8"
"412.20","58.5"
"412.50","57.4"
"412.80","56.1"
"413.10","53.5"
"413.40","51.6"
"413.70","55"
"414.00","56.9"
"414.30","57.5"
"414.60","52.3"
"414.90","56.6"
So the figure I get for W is -0.125 nm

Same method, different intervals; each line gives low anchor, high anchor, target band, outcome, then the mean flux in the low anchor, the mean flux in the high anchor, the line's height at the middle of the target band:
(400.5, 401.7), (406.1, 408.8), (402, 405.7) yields 0.13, 56.9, 55.4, 56.3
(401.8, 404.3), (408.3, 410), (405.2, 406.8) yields 0.13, 55.1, 60.6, 57.8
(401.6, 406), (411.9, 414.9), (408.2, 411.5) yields -0.07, 54.9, 55.5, 55.3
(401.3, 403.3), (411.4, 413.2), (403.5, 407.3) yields 0.26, 57.6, 55.8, 57.1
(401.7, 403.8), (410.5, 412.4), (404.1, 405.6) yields 0.04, 55.7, 53.7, 55.2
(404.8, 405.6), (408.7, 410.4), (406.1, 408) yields 0.11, 53.9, 57.2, 55.3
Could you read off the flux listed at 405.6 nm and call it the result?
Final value 54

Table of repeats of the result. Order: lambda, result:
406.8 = 53.5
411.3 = 52.2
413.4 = 51.6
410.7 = 51.1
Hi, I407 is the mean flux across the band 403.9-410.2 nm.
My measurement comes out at 55.4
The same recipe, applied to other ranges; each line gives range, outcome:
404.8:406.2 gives 53.7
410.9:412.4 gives 54.5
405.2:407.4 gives 52.8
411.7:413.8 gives 55.4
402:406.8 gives 54.1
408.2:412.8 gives 56.4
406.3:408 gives 52.4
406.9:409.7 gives 58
